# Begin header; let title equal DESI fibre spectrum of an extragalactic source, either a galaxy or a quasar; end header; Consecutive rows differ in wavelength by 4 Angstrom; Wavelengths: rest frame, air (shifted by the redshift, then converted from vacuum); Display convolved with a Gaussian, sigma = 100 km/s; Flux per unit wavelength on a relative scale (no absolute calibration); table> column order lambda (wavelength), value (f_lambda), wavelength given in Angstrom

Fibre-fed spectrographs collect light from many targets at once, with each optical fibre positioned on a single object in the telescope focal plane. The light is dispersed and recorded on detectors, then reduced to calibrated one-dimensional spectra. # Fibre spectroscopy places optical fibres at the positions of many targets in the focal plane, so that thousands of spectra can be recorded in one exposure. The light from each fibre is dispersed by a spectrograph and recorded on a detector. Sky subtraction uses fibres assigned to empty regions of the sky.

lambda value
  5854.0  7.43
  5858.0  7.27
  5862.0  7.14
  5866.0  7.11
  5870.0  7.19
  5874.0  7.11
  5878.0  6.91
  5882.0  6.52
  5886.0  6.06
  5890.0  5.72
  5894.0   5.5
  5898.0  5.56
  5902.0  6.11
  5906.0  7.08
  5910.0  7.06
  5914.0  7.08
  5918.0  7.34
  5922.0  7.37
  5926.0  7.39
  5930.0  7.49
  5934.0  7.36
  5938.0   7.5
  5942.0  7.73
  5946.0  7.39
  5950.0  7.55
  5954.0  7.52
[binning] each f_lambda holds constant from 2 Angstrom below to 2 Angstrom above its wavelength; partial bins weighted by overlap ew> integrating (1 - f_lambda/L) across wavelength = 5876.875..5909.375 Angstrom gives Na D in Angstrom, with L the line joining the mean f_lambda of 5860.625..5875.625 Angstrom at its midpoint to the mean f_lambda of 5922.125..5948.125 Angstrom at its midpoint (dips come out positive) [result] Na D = 4.8 Angstrom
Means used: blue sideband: 7.14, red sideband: 7.47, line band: 6.2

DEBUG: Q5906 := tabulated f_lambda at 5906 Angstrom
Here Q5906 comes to 7.08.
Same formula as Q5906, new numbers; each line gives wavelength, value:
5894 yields 5.5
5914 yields 7.08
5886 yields 6.06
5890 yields 5.72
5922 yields 7.37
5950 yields 7.55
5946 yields 7.39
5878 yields 6.91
